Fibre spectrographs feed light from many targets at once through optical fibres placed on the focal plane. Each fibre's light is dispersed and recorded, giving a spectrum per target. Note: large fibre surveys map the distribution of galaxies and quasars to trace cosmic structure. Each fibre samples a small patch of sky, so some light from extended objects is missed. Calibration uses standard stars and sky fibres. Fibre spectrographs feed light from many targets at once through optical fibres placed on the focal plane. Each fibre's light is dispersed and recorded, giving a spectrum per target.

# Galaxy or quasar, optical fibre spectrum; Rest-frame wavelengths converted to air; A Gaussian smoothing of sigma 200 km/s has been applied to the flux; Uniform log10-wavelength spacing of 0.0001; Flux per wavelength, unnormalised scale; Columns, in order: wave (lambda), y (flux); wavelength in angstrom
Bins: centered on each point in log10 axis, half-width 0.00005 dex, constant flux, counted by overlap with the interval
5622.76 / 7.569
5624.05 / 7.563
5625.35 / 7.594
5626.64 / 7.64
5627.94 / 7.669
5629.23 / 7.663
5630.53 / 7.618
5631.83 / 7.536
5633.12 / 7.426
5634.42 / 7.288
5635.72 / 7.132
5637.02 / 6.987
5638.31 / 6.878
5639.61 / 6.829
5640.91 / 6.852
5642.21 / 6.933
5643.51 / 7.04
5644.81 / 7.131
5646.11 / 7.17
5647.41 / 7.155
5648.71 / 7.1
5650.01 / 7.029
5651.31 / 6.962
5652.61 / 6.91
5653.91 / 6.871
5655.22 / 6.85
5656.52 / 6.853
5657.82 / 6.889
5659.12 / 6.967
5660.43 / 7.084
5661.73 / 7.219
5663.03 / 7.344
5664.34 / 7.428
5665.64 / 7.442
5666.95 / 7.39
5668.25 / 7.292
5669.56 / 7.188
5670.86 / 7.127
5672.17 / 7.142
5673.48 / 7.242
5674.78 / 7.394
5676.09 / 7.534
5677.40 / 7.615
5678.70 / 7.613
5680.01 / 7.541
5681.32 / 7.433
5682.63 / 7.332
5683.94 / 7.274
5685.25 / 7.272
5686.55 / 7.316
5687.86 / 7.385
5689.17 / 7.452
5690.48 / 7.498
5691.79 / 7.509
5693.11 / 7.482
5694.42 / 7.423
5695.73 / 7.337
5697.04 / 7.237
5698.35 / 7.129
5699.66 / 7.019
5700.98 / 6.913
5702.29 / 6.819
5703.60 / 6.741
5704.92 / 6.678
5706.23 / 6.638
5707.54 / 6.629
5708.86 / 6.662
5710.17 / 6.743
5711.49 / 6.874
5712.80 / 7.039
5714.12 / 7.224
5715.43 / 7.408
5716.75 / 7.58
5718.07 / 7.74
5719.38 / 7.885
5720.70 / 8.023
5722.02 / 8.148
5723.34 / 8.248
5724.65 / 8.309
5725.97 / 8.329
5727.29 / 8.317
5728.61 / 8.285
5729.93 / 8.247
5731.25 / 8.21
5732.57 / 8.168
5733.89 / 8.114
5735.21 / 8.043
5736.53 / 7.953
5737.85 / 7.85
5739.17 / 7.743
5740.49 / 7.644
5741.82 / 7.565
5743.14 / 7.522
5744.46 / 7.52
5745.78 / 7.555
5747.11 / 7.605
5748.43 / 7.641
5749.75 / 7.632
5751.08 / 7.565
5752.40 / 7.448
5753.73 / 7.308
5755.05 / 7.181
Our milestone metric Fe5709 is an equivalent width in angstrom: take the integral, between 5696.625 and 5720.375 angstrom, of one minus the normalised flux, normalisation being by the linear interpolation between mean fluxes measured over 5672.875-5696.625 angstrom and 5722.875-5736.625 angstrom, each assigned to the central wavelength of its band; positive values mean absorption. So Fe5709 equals 2.4 angstrom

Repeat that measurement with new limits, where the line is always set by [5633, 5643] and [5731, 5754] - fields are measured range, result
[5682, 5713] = 1.3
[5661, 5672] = -0.1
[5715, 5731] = -1.0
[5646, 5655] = 0.1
